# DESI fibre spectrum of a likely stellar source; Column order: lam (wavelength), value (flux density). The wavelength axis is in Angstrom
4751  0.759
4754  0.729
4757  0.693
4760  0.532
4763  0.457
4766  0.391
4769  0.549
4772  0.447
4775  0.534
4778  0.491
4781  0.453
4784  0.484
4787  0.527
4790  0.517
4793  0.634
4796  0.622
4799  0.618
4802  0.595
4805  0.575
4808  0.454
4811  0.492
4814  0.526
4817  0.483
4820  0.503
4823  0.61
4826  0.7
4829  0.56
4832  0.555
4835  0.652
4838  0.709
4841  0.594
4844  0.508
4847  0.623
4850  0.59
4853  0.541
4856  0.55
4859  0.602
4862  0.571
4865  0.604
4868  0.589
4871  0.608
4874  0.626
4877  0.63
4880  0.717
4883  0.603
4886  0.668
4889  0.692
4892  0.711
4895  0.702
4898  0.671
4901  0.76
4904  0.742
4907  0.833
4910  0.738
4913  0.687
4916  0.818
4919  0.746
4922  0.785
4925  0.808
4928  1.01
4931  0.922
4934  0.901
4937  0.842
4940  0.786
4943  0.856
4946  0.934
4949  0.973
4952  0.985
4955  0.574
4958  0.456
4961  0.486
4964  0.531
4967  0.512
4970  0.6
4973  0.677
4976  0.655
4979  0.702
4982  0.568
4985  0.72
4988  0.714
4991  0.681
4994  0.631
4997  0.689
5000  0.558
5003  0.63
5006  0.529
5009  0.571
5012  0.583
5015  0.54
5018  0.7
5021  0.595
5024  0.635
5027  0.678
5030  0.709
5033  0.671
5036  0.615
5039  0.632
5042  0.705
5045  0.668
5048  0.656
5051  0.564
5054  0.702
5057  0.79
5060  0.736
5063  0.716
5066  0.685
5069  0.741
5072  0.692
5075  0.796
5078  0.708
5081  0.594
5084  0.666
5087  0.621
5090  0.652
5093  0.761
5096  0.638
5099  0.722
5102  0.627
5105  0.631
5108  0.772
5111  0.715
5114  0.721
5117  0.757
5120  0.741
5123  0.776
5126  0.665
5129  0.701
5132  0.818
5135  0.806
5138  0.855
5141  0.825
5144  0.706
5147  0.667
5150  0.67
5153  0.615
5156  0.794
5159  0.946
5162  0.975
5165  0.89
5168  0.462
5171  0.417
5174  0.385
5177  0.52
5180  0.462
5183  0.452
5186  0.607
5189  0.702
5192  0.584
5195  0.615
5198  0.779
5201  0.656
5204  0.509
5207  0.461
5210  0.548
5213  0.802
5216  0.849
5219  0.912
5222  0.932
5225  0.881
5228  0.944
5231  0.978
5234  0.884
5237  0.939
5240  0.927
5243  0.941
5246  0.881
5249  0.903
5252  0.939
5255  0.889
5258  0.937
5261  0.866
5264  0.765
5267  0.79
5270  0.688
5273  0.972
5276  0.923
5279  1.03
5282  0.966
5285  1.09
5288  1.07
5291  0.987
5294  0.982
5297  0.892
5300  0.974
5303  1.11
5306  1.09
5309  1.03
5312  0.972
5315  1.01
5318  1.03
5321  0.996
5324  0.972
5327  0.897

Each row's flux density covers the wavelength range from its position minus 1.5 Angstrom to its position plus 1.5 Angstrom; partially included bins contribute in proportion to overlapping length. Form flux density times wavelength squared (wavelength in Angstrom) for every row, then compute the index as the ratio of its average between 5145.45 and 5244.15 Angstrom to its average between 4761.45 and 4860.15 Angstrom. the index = 1.52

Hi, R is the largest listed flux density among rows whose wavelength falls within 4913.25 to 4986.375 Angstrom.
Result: 1.01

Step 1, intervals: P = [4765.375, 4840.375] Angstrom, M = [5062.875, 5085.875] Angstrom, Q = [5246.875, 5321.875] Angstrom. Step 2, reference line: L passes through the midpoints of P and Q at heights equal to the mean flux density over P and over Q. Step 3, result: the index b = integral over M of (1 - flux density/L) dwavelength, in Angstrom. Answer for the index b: 2.38 Angstrom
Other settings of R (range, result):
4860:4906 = 0.76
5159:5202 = 0.975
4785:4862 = 0.709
